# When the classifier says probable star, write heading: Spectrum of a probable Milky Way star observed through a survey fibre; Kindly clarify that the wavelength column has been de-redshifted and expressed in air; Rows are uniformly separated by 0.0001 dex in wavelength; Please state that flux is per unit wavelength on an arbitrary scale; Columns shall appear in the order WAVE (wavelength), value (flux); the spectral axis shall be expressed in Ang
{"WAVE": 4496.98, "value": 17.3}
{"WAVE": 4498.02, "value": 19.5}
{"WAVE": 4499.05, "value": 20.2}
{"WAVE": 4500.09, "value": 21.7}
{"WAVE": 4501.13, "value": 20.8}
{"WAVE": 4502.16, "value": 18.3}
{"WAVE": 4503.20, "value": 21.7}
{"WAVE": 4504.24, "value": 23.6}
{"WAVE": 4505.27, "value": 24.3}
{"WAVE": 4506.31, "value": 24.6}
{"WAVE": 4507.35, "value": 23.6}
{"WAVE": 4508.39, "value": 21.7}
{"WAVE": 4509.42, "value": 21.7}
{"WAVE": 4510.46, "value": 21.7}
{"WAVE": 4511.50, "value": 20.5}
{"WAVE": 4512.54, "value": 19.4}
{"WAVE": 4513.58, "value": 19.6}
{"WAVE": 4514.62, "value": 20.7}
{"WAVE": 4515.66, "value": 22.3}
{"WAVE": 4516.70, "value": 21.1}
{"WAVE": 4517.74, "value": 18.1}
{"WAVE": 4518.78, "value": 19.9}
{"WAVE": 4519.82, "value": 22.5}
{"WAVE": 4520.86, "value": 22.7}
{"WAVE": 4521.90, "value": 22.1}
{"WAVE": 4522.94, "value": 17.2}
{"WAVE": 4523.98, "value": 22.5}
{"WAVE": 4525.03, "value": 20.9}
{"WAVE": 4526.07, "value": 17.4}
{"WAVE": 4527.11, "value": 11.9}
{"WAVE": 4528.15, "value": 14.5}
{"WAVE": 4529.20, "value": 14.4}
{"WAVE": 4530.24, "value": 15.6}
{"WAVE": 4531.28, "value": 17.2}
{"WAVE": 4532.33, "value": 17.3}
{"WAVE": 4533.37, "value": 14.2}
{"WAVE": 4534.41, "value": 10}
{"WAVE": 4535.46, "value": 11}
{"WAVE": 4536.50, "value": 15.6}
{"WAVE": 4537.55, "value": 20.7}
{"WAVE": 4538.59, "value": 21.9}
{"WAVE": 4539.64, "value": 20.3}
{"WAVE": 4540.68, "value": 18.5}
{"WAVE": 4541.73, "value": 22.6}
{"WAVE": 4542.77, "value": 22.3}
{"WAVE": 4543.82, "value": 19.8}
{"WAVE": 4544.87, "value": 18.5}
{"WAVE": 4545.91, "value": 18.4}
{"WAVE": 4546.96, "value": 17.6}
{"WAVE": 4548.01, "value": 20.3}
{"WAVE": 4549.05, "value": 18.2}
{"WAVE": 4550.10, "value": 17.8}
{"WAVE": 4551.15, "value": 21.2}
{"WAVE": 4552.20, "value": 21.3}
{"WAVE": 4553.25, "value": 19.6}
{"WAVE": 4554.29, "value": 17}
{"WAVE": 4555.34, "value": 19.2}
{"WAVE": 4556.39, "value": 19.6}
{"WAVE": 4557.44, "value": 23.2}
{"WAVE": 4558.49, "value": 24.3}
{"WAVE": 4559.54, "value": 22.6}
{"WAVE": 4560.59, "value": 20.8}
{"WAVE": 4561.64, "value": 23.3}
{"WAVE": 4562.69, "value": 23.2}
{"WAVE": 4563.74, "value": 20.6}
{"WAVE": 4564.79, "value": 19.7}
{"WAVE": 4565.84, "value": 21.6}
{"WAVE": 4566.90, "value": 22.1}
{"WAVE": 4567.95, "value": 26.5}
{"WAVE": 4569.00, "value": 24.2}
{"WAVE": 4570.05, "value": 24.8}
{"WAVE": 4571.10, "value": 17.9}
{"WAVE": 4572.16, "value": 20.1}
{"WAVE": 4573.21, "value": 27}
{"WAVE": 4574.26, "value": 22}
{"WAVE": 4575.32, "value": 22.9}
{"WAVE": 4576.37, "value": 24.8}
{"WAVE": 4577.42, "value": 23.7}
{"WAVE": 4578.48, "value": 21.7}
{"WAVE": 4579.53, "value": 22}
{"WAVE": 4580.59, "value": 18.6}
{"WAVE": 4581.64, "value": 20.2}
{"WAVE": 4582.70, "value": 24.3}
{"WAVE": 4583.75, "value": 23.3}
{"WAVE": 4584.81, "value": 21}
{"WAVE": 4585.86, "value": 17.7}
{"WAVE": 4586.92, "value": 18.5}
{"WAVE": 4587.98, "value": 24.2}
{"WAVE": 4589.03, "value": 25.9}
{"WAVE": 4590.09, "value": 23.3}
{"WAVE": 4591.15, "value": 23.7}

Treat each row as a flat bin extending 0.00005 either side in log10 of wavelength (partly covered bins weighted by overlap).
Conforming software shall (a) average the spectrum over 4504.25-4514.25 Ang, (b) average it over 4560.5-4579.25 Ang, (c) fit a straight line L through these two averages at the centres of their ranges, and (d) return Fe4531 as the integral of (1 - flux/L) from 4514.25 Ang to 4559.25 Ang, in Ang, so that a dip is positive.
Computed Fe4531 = 6.9 Ang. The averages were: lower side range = 22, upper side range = 22.6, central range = 18.9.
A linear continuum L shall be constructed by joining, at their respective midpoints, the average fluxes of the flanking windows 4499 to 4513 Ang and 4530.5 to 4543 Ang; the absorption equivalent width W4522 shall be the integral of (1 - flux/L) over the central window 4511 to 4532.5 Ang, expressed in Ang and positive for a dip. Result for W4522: 0.7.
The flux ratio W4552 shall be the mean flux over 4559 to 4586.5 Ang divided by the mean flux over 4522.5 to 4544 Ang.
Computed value 1.28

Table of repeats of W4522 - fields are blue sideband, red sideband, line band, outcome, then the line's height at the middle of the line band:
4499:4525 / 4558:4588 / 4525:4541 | 4.02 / 21.6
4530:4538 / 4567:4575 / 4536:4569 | -2.82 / 19.1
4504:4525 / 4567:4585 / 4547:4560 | 1.16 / 22.2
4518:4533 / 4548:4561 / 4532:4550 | 1.25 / 19.4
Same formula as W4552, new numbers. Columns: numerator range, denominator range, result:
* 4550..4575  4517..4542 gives 1.22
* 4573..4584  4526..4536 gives 1.59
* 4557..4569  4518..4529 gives 1.19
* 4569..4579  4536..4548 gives 1.16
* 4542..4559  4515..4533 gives 1.07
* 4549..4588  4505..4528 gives 1.05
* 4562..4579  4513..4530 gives 1.18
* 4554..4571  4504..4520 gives 1.02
